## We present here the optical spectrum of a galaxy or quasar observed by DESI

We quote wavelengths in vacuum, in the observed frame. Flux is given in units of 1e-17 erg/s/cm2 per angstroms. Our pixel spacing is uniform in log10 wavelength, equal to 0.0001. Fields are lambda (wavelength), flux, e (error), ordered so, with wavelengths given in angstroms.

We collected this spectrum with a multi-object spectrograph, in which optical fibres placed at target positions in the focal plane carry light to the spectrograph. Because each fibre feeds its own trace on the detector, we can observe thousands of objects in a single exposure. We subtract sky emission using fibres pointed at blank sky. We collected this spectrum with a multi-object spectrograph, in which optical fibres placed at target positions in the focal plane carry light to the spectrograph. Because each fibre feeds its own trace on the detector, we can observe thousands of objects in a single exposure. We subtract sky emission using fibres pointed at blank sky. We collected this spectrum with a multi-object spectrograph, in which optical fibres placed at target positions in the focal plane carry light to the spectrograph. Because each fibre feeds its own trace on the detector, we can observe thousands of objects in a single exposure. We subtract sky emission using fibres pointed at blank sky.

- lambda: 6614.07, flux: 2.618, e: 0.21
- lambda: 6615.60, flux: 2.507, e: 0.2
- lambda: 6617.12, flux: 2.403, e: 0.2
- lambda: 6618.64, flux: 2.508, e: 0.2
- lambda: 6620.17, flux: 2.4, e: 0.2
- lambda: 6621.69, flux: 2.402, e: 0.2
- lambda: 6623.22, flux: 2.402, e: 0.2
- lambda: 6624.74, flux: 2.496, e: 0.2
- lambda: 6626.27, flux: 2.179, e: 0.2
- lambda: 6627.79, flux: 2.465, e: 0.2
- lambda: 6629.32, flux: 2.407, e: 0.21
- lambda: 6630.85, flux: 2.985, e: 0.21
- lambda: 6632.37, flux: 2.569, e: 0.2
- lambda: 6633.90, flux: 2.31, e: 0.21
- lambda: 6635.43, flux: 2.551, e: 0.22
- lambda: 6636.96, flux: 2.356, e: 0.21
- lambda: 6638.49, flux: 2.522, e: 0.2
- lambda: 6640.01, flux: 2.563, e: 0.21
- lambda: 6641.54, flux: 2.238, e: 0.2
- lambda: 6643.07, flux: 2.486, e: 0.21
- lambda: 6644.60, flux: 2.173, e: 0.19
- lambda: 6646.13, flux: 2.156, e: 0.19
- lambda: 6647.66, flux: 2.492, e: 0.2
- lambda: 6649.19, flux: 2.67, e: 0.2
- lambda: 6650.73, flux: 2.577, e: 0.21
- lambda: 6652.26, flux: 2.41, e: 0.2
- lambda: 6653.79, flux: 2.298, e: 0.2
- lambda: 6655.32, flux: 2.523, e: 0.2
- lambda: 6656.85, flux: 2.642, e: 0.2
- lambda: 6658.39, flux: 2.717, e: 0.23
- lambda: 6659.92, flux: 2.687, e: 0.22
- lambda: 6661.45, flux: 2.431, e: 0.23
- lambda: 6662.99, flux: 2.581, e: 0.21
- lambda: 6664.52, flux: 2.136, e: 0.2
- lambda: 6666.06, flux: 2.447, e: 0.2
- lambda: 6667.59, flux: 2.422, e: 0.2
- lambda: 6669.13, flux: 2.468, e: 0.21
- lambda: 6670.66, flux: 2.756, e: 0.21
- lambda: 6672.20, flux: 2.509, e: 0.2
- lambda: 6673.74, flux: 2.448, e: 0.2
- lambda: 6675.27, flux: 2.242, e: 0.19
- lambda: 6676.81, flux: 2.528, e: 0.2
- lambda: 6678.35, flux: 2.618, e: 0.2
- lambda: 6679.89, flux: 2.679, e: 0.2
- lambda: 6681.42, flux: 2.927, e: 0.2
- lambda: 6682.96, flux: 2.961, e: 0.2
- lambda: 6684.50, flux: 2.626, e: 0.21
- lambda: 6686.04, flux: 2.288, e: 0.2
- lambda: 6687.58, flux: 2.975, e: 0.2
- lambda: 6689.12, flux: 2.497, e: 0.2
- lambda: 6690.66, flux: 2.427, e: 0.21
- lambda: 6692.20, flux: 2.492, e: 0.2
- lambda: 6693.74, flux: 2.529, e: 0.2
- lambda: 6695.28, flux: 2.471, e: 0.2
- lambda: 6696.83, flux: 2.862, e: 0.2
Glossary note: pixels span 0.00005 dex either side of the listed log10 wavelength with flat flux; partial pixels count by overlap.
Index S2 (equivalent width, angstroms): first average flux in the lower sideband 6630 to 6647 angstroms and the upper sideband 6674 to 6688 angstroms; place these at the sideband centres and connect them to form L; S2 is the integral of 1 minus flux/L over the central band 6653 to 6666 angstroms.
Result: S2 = 0.21 angstroms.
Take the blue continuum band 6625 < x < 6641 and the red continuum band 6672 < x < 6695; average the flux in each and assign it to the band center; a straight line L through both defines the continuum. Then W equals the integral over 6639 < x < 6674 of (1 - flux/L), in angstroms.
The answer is 0.8 angstroms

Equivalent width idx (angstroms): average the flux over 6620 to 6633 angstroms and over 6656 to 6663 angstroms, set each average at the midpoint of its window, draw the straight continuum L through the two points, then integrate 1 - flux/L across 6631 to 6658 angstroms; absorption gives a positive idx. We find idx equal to 1.0 angstroms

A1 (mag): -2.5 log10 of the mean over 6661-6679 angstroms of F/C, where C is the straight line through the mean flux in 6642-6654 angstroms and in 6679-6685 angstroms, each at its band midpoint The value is 0.08 mag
